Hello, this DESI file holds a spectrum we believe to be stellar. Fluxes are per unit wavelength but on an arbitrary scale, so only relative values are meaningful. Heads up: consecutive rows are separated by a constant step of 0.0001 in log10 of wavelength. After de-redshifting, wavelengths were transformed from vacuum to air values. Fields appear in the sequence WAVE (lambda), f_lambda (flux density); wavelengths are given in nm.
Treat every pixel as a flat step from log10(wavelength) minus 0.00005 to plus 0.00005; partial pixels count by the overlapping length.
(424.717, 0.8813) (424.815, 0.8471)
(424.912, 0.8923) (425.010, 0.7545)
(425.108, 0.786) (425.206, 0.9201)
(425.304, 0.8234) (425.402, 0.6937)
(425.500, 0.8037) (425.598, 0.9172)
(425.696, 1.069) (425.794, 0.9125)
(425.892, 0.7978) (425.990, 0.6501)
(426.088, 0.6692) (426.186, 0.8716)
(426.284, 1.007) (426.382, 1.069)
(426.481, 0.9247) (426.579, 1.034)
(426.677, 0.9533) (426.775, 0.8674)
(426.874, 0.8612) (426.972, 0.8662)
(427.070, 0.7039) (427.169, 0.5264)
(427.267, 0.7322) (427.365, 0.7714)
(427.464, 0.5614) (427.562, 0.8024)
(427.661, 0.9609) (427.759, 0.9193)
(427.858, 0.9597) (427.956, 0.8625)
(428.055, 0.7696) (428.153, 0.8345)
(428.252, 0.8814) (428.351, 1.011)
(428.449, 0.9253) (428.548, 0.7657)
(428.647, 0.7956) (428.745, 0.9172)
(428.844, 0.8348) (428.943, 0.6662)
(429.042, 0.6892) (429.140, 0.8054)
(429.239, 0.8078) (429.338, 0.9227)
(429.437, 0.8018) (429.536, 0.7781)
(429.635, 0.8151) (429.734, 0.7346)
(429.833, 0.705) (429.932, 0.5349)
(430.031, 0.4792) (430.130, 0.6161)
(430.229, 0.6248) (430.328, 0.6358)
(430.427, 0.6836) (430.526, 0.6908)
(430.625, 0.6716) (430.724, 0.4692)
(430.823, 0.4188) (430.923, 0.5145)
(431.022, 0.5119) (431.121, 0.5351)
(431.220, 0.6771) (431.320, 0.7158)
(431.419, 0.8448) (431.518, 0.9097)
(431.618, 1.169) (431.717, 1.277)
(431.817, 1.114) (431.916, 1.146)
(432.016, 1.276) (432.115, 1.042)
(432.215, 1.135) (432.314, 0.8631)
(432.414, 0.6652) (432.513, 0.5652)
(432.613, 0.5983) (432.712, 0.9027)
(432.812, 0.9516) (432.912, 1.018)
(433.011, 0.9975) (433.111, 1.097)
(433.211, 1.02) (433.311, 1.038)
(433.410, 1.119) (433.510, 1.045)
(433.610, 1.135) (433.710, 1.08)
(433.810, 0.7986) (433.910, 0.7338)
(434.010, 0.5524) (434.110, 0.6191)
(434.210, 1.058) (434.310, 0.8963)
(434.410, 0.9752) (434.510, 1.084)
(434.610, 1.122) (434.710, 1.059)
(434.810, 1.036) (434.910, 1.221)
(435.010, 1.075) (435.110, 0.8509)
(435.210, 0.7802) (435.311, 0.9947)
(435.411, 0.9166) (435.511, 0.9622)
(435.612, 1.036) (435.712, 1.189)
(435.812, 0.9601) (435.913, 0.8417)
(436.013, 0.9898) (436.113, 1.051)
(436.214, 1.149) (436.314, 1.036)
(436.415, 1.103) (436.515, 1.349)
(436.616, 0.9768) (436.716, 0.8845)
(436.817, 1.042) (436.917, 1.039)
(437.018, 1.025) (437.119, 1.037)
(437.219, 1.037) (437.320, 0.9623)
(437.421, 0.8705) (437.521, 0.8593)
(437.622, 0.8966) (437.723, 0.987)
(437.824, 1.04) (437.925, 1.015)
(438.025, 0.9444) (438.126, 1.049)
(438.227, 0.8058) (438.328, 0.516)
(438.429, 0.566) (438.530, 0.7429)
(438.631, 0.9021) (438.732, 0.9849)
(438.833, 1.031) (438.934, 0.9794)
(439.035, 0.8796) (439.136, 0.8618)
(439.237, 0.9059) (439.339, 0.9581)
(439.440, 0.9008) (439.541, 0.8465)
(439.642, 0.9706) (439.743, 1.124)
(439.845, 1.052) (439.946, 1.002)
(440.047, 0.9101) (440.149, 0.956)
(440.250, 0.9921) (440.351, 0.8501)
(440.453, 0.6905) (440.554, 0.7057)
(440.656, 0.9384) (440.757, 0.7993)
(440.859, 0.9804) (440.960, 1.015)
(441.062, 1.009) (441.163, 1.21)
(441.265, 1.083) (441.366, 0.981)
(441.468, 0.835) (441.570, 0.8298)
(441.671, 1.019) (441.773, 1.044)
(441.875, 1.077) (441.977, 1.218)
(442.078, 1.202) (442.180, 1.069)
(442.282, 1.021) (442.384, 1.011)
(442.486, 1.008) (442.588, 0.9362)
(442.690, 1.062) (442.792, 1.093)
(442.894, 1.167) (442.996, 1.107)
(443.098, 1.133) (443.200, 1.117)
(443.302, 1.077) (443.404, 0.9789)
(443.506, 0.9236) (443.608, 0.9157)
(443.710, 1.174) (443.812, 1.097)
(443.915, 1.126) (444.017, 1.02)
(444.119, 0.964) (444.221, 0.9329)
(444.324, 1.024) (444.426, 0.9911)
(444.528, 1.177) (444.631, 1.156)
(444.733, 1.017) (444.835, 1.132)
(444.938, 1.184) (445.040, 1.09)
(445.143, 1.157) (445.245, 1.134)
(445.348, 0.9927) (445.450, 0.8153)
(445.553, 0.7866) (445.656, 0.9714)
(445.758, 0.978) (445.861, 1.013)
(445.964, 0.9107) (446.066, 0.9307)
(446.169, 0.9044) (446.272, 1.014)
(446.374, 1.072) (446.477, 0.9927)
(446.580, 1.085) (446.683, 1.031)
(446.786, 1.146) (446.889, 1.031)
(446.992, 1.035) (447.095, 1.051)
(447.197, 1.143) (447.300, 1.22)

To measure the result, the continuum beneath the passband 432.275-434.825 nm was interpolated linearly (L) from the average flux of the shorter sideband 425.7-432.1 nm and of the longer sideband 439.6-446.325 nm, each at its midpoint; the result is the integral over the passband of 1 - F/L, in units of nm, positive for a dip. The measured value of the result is -0.14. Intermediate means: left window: 0.804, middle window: 0.923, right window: 1.01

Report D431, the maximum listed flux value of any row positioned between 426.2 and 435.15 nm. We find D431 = 1.277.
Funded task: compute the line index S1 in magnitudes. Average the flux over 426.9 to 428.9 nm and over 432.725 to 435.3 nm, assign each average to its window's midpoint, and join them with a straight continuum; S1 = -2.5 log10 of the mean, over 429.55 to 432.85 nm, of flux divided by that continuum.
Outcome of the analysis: 0.17 mag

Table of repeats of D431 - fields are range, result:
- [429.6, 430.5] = 0.8151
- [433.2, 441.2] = 1.349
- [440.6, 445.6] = 1.218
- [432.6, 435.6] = 1.221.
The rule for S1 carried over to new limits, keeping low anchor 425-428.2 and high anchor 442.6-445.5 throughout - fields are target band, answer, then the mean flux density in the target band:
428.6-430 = 0.14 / 0.768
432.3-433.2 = 0.07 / 0.858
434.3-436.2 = -0.06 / 1.01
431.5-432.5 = -0.15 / 1.05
